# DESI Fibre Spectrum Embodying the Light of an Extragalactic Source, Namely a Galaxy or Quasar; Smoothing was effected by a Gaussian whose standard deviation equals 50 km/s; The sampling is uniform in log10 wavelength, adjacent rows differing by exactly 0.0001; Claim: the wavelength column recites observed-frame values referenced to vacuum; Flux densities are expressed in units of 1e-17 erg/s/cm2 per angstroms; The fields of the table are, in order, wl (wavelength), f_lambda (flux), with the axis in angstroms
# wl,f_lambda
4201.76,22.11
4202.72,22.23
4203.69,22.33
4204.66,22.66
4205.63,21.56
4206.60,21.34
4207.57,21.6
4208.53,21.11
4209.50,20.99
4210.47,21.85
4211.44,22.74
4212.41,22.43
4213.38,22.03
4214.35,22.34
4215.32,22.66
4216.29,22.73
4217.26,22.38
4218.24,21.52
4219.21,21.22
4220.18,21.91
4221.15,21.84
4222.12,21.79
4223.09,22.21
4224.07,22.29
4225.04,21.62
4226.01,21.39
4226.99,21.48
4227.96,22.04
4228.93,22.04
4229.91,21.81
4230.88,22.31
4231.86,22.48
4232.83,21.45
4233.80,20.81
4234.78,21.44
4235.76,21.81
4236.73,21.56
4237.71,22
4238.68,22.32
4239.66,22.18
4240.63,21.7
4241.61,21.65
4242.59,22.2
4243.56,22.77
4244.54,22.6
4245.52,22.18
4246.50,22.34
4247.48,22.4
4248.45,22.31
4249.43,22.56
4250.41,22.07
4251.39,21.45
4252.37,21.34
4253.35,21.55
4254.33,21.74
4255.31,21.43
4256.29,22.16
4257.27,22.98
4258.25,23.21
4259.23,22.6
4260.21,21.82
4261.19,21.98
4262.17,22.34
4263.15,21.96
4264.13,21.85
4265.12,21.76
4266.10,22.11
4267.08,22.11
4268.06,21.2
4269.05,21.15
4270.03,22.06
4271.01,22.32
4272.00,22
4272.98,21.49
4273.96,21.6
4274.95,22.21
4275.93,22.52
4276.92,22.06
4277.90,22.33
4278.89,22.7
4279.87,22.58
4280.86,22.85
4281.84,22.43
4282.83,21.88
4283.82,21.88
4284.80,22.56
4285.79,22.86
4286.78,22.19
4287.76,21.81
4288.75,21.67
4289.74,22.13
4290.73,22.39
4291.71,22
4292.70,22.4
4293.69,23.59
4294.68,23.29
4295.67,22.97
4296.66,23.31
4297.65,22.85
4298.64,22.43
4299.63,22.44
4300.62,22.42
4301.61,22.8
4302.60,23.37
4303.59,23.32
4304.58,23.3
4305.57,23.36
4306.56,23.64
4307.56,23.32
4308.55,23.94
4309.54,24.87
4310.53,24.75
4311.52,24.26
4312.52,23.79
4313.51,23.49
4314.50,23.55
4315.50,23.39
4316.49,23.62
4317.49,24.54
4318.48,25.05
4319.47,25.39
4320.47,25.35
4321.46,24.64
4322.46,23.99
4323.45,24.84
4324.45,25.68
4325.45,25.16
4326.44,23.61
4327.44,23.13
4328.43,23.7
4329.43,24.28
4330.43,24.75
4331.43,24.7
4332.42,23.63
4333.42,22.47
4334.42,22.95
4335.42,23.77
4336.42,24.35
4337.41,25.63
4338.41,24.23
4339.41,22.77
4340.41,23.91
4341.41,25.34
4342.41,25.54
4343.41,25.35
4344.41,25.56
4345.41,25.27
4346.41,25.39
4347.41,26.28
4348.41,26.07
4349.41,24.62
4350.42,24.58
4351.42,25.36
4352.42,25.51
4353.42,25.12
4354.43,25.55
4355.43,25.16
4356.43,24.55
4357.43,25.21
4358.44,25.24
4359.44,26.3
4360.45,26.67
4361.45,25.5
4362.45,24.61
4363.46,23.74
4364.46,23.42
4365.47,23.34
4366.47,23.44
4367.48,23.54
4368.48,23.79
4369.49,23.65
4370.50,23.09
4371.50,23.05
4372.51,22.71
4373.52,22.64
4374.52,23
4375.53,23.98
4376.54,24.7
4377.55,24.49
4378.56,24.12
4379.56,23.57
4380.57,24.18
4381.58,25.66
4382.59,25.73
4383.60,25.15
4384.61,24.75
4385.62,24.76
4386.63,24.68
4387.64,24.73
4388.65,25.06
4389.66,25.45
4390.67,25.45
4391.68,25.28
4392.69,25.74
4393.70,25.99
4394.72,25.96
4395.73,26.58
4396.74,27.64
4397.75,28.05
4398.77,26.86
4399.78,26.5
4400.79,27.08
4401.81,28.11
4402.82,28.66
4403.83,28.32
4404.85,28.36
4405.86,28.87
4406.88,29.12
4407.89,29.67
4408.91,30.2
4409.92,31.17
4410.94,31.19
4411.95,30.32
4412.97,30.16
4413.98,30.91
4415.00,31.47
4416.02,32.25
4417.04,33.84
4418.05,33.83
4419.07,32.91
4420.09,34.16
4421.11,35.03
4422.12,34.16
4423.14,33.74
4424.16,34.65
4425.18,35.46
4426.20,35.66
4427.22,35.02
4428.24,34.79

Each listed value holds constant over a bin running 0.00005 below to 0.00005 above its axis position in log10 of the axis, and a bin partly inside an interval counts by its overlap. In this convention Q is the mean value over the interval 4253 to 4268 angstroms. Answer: 22.1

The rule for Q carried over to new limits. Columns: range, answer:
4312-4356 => 24.6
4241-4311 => 22.4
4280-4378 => 23.9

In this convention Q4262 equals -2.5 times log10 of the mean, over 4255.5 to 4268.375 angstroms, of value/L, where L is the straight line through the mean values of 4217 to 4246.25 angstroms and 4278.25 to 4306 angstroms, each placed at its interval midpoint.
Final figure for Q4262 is 0.00 mag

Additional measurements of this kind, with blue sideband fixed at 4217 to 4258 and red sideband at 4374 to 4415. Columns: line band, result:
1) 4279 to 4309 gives 0.045 mag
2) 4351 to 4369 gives 0.041 mag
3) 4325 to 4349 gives 0.023 mag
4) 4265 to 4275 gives 0.055 mag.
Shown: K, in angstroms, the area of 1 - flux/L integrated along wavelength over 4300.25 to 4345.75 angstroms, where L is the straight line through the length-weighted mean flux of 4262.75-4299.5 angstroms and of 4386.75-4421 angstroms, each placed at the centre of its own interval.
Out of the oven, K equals 0.6 angstroms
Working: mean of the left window 22.3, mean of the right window 28.8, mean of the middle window 24.2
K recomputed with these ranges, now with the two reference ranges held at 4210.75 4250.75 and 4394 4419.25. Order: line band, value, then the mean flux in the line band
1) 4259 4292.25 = 2.5 angstroms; 22.1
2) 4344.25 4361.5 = 1.1 angstroms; 25.4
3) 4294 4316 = 1.5 angstroms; 23.4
